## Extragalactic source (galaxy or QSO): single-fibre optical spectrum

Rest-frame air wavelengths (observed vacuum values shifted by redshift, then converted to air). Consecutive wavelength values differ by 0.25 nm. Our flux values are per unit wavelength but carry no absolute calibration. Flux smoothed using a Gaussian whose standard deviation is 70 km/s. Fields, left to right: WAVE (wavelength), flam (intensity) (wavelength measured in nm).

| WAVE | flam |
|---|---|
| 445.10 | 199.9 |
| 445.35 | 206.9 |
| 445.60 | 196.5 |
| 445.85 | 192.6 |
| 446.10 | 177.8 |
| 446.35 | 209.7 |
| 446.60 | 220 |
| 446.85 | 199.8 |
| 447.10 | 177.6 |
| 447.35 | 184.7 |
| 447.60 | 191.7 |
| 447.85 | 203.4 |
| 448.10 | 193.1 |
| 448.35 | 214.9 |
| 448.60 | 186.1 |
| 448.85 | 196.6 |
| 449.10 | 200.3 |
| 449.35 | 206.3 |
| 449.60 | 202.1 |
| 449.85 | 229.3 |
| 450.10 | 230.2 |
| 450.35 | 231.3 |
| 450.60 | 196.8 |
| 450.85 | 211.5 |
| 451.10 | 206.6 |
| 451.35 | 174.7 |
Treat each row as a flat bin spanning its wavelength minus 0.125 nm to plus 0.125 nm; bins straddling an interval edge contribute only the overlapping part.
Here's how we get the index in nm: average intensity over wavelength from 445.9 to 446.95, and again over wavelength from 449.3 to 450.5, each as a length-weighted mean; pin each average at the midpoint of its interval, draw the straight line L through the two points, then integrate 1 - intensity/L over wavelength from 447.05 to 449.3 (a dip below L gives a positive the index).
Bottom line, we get 0.17 nm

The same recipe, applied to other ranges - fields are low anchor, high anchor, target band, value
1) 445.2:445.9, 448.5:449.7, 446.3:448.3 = 0.01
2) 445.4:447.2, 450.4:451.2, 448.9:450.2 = -0.05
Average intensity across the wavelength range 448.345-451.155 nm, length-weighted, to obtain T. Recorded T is 209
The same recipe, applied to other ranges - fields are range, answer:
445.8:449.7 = 197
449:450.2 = 214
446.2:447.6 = 197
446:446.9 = 203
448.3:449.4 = 200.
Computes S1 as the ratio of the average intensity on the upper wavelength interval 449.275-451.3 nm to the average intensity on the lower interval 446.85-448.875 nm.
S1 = 1.1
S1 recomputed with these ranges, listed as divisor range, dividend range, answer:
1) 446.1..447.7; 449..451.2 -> 1.09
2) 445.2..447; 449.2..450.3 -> 1.09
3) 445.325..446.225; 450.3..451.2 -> 1.09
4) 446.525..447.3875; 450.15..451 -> 1.10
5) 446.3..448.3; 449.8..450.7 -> 1.12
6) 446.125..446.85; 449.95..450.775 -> 1.06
